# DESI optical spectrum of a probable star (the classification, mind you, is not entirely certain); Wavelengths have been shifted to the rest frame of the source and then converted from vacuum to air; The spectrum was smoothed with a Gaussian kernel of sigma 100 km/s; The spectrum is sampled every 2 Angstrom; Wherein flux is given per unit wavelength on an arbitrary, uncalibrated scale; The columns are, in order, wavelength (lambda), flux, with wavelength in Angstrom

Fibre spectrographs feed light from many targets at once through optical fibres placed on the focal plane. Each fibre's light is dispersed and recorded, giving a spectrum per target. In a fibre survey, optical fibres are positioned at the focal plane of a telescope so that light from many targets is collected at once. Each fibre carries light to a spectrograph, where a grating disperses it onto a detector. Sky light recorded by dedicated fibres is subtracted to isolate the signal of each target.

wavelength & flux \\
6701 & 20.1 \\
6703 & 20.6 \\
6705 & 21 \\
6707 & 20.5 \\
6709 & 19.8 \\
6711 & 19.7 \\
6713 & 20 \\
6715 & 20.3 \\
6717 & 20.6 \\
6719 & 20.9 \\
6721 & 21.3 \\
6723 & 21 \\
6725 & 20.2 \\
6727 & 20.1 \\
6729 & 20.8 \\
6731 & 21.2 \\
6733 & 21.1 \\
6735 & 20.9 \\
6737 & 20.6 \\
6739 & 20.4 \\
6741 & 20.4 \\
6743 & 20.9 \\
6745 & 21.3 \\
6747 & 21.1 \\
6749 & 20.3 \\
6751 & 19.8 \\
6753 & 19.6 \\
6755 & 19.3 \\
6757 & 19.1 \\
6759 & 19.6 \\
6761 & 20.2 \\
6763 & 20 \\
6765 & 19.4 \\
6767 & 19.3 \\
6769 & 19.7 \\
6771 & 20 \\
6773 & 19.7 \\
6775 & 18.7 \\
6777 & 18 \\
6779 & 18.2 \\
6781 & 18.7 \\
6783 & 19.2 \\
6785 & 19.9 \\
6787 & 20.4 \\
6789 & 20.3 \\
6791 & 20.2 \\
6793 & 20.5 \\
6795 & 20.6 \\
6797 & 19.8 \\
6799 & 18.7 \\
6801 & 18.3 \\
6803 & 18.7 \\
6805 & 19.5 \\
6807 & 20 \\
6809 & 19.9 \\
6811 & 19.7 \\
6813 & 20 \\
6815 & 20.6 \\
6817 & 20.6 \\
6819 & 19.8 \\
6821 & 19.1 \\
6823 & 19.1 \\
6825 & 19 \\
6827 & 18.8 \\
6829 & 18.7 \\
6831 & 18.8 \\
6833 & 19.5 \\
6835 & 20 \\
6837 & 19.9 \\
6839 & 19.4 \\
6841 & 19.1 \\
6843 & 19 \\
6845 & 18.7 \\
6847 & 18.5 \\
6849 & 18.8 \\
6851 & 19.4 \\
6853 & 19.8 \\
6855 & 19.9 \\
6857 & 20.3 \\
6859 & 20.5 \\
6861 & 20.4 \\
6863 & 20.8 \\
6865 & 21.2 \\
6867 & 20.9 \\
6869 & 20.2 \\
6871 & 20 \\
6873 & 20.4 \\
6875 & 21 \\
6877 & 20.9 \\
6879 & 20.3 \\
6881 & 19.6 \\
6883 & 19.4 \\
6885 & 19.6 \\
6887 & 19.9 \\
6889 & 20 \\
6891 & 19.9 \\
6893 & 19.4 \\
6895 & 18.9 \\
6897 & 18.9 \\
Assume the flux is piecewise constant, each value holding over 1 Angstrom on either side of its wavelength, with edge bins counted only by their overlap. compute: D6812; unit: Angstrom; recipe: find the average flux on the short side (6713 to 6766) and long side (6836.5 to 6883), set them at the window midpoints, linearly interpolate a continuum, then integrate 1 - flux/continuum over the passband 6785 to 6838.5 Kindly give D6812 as 1.3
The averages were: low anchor 20.4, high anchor 19.9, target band 19.6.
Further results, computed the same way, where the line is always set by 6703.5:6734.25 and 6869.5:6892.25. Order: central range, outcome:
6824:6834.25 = 0.6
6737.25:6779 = 1.3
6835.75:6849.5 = 0.8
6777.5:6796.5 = 0.6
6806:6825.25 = 0.4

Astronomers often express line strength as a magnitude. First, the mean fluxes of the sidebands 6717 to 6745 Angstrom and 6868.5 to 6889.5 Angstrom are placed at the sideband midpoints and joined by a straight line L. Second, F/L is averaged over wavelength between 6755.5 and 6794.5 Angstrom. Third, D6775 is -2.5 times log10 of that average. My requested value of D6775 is 0.06 mag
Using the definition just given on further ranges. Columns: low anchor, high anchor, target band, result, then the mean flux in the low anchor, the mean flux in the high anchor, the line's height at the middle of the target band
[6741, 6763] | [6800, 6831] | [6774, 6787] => 0.05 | 20.1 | 19.4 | 19.8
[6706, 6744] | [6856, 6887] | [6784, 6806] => 0.04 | 20.6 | 20.4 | 20.5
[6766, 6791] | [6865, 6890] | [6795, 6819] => 0.00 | 19.4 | 20.2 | 19.6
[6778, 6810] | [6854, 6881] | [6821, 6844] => 0.05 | 19.6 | 20.5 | 20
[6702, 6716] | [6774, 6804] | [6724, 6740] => -0.04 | 20.3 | 19.3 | 20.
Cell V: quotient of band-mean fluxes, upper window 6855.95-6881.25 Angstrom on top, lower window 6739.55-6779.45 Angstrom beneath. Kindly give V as 1.0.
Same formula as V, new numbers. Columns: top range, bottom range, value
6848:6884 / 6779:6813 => 1.03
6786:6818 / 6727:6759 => 0.97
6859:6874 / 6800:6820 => 1.04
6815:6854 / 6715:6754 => 0.93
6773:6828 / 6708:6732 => 0.95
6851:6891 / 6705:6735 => 0.98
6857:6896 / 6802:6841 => 1.03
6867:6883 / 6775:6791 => 1.05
